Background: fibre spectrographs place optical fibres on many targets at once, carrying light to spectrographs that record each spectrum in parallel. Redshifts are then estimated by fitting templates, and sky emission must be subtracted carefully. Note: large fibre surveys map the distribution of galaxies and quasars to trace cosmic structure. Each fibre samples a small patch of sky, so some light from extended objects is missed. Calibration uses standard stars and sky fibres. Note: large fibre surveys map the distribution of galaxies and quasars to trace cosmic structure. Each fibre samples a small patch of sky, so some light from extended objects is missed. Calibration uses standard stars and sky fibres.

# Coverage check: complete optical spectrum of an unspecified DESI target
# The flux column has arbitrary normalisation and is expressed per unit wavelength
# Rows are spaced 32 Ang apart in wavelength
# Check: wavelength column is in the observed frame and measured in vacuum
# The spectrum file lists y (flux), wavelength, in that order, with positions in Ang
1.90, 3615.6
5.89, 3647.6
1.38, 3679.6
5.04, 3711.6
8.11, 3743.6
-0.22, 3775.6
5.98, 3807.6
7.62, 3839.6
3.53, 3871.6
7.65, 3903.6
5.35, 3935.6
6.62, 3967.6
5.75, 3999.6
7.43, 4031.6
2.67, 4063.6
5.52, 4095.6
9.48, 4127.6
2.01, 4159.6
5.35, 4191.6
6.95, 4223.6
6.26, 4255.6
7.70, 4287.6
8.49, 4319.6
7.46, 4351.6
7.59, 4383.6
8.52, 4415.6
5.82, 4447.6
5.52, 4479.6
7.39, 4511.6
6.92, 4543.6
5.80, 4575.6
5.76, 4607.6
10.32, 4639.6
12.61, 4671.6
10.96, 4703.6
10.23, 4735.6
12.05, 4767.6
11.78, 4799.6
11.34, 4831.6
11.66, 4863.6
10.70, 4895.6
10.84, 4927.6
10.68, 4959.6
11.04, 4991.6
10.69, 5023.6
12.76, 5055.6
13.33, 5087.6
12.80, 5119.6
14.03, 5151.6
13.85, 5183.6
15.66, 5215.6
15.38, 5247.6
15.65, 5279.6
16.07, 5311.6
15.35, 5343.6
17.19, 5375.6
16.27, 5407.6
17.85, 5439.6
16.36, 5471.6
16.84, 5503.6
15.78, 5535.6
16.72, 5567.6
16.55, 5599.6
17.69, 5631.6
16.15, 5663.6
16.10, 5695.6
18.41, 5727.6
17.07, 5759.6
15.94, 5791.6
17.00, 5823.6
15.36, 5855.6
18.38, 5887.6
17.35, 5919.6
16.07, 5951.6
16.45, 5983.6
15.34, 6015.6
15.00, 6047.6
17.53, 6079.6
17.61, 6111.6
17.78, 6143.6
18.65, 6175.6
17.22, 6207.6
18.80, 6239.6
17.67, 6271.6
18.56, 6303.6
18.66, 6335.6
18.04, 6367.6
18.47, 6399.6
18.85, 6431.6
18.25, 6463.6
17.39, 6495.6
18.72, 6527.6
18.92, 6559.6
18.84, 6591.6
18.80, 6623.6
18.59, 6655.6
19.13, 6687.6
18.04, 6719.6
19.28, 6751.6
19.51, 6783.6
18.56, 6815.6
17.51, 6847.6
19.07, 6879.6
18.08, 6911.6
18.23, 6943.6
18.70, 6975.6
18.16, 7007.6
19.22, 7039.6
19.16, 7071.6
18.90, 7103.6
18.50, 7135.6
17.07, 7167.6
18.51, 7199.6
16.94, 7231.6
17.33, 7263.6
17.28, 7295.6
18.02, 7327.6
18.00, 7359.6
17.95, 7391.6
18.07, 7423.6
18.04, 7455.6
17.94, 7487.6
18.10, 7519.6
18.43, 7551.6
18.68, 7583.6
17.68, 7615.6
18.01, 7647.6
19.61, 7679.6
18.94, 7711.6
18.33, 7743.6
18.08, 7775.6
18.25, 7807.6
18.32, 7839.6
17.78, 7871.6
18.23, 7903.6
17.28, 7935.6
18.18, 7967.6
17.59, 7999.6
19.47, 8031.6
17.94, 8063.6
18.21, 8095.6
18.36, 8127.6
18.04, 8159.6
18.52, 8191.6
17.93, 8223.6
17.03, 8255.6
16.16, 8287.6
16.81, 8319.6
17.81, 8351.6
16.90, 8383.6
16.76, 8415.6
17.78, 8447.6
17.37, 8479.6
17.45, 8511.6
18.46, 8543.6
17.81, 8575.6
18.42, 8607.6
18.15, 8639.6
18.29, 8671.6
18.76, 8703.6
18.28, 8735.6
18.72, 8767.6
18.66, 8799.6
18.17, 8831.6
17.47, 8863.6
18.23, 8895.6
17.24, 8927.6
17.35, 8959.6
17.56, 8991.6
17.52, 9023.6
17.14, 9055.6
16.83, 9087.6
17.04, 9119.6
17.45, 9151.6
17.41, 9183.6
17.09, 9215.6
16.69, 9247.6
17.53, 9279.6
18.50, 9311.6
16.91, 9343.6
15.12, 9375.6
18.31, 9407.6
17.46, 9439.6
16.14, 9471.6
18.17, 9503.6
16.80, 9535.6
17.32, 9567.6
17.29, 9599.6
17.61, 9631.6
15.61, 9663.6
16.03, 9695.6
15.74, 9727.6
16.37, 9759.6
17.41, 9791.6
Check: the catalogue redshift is 0.164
